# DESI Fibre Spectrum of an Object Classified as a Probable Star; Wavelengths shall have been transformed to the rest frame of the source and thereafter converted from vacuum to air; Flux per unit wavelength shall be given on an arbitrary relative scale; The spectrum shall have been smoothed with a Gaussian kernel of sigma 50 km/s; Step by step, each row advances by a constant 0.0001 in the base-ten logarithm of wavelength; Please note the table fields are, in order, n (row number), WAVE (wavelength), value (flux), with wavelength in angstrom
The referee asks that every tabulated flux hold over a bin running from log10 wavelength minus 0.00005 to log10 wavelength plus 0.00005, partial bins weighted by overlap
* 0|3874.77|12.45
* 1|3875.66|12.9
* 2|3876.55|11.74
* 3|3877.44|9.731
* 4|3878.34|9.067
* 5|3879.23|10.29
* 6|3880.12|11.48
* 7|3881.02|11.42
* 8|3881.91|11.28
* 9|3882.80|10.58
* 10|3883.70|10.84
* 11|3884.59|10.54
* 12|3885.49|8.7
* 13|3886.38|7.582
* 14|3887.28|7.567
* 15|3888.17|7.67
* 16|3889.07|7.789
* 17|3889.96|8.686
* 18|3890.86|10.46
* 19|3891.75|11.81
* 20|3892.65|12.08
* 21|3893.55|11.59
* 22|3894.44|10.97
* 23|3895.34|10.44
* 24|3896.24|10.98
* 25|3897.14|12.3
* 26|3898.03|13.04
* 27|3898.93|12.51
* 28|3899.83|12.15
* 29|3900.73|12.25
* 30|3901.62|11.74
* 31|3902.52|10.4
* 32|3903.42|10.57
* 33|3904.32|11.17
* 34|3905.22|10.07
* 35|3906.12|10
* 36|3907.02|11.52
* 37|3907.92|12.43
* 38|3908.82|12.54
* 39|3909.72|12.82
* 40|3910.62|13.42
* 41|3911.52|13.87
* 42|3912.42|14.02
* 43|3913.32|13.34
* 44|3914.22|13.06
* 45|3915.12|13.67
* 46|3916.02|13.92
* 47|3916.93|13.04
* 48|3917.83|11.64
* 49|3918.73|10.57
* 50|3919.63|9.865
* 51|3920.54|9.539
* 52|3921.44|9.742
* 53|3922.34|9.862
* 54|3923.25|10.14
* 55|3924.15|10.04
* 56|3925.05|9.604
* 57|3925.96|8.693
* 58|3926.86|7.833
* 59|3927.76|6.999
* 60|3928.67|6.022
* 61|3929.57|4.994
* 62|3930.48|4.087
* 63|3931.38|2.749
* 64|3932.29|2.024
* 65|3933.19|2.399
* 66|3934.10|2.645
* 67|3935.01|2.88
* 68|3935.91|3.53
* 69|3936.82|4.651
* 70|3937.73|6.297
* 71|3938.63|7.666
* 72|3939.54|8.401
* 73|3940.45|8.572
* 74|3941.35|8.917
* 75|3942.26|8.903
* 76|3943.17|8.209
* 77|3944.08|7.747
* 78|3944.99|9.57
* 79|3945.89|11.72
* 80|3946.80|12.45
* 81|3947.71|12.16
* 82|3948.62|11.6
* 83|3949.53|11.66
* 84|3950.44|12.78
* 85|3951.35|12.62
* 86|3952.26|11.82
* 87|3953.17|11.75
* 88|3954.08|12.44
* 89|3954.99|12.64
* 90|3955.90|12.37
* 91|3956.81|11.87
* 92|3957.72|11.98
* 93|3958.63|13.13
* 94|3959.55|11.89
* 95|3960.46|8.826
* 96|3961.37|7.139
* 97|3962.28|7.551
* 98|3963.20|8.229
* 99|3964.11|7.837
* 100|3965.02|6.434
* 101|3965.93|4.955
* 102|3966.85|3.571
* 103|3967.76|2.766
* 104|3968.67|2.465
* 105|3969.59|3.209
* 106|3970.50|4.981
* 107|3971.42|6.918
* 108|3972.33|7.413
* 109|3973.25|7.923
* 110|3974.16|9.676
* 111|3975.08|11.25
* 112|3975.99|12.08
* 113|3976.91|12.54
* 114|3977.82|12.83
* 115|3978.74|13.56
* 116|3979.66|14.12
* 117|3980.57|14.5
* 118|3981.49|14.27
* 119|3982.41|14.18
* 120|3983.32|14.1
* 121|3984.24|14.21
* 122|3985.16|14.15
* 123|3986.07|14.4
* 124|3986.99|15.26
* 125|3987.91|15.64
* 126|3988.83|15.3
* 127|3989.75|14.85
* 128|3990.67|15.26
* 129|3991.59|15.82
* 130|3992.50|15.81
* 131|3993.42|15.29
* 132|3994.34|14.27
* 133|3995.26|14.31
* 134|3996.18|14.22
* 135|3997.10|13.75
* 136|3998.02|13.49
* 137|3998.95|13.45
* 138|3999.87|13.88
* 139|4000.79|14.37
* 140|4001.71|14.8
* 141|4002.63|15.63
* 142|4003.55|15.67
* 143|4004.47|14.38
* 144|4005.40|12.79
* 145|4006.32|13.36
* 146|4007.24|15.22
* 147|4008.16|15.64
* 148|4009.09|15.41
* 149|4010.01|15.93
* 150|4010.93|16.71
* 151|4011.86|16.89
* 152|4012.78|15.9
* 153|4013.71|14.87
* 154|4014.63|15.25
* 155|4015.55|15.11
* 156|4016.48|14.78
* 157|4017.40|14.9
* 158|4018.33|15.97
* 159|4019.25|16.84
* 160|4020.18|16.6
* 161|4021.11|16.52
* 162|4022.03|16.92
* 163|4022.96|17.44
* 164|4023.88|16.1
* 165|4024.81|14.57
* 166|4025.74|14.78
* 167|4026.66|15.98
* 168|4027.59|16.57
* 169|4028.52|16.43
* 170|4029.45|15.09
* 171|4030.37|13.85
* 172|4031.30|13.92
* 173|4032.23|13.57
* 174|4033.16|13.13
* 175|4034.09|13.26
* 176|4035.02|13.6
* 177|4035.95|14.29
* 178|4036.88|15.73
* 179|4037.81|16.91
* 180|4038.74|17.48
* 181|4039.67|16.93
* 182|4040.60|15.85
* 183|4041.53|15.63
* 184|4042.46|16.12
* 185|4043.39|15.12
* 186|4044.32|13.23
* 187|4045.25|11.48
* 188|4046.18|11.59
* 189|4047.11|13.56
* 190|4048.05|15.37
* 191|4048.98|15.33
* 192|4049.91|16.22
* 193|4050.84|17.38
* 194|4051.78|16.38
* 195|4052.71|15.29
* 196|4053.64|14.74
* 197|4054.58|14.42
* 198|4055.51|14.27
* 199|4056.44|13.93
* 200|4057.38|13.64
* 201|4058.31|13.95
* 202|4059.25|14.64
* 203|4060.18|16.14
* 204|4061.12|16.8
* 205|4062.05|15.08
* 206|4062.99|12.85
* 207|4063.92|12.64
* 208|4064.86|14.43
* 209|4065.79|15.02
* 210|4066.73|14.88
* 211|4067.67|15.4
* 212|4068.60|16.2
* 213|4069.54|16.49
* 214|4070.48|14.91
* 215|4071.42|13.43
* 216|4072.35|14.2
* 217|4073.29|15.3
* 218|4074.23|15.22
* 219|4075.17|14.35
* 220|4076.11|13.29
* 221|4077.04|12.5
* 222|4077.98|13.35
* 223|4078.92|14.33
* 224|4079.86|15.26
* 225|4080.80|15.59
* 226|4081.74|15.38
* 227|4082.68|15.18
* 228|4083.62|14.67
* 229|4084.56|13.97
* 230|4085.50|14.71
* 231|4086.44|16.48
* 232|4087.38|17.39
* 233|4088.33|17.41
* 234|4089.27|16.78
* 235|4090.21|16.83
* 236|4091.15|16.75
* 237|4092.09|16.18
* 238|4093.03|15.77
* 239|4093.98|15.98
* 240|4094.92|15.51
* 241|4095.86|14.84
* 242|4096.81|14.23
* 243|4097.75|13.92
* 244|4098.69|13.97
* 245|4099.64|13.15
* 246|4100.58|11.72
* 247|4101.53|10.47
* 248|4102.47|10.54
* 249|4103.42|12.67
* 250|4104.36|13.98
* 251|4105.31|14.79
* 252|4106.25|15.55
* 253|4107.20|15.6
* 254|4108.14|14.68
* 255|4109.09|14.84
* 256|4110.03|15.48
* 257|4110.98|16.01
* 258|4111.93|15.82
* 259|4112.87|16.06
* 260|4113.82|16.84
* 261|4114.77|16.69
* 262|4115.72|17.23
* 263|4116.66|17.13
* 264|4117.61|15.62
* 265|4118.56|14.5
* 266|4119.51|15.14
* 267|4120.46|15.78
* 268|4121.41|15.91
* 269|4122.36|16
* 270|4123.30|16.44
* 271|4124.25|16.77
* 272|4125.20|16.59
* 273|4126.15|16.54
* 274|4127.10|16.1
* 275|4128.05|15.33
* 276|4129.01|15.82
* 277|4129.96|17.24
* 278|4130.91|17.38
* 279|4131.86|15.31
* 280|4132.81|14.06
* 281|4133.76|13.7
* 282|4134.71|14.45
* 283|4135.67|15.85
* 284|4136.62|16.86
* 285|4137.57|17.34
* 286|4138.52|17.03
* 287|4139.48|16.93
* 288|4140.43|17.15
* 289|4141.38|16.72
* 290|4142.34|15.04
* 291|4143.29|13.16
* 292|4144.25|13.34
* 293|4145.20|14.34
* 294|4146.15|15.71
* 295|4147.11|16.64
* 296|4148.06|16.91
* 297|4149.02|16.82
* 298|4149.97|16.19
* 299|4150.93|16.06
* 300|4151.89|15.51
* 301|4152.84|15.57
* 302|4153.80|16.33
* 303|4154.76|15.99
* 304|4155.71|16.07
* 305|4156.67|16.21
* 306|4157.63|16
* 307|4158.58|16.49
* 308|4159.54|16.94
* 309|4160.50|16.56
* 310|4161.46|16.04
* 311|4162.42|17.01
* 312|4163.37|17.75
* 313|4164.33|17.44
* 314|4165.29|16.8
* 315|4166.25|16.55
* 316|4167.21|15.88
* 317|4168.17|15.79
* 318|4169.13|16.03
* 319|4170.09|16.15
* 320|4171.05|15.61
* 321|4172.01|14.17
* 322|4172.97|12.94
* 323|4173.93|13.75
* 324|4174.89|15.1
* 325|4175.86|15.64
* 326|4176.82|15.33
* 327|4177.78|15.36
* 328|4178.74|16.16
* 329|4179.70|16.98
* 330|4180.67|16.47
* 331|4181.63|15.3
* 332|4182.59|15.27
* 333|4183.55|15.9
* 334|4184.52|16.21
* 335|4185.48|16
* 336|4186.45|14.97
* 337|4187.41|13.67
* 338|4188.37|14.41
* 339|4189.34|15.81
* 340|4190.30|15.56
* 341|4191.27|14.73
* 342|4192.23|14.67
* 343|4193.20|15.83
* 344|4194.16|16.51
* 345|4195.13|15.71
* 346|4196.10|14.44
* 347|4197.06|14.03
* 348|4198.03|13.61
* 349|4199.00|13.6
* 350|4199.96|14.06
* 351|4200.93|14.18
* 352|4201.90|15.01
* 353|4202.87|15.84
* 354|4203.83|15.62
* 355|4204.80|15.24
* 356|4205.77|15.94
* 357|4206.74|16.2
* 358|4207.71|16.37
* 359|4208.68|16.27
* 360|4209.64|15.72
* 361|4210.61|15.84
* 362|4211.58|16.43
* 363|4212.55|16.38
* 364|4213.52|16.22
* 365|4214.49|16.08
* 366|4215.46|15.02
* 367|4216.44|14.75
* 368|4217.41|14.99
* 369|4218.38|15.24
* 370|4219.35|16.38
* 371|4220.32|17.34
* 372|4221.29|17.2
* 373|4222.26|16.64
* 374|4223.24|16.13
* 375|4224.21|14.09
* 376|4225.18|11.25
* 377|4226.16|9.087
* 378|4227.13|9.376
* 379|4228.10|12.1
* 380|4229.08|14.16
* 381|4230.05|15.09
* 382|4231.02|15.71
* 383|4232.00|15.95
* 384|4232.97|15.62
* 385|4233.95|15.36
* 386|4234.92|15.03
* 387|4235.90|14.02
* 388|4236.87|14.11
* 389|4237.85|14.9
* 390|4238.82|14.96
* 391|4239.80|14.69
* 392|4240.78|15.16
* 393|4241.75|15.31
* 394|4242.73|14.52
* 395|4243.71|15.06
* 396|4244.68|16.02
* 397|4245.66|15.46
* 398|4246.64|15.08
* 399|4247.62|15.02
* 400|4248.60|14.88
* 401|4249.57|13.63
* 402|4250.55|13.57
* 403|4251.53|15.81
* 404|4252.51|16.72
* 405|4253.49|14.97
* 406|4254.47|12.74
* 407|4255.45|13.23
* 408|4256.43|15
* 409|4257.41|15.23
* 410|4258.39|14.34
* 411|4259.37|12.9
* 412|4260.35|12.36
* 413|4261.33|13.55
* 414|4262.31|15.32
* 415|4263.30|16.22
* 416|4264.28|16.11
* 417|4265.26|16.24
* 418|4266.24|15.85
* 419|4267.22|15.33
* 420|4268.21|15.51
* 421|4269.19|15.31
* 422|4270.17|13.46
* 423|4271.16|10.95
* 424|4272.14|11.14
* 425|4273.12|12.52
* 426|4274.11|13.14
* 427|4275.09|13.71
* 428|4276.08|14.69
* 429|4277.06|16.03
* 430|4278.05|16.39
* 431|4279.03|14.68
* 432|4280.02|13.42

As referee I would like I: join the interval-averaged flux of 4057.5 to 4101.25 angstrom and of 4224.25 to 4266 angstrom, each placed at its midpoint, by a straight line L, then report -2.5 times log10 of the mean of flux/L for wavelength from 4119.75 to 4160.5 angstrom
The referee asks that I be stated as -0.088 mag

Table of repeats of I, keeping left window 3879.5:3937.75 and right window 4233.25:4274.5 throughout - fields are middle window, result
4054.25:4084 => -0.22 mag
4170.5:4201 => -0.11 mag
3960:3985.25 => 0.15 mag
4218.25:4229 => 0.01 mag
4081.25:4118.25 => -0.22 mag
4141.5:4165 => -0.21 mag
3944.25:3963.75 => -0.08 mag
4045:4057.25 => -0.24 mag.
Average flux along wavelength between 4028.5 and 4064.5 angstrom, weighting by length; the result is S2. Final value 14.7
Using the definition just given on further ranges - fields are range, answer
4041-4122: 14.9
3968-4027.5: 13.9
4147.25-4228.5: 15.5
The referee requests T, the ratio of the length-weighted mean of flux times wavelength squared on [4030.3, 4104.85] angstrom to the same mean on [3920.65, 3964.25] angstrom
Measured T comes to 1.8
